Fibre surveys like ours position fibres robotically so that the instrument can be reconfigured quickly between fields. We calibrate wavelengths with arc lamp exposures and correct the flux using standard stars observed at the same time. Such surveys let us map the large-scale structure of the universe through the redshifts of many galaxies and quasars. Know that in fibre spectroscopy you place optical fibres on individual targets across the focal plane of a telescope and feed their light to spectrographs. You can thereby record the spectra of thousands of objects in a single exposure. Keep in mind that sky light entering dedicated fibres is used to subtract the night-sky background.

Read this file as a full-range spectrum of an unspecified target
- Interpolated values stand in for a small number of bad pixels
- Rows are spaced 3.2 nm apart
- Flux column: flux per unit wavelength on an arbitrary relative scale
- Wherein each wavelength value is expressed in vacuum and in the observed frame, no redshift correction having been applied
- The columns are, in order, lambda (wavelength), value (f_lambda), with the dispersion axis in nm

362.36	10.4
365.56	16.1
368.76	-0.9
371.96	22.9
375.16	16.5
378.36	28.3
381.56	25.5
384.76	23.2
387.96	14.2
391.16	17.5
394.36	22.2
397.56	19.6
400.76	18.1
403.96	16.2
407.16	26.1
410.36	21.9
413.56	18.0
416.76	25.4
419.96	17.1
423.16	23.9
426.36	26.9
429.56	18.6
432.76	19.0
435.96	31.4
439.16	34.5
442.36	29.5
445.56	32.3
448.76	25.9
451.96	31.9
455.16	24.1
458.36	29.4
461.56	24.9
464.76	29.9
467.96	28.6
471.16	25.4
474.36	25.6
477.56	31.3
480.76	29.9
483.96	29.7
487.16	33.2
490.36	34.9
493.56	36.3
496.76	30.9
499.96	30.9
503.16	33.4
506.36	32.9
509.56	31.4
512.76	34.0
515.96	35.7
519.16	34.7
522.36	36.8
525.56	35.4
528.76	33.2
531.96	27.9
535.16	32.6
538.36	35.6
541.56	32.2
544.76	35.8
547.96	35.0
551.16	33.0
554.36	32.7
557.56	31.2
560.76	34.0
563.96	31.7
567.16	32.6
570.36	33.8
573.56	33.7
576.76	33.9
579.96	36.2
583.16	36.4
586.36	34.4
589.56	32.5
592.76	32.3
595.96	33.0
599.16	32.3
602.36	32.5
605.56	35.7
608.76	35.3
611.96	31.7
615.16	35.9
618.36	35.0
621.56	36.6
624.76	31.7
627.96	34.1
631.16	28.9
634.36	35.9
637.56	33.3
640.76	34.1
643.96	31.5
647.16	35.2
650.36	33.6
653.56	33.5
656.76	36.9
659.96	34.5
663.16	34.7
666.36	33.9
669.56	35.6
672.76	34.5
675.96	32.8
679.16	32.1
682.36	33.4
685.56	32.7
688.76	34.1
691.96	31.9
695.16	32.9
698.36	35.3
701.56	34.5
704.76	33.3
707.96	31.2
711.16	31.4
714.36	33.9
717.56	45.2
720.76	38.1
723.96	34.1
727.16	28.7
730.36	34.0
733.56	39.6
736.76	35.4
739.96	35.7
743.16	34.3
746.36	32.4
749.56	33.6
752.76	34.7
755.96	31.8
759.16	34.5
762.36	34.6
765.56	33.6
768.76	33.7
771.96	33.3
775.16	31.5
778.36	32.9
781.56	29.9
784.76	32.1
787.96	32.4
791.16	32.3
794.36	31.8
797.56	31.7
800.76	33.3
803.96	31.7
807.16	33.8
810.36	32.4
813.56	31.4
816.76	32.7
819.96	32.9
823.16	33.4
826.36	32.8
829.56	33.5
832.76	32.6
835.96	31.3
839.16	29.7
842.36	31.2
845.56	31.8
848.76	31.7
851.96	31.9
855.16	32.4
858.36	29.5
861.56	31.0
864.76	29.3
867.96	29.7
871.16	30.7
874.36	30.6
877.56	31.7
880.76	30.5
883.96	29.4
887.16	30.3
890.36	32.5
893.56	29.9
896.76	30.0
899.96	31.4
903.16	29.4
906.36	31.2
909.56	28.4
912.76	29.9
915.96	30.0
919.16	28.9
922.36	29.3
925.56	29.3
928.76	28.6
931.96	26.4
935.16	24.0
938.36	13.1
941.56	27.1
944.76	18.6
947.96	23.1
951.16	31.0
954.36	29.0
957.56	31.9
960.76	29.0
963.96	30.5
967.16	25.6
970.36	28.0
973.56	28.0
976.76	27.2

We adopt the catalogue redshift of 0.093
